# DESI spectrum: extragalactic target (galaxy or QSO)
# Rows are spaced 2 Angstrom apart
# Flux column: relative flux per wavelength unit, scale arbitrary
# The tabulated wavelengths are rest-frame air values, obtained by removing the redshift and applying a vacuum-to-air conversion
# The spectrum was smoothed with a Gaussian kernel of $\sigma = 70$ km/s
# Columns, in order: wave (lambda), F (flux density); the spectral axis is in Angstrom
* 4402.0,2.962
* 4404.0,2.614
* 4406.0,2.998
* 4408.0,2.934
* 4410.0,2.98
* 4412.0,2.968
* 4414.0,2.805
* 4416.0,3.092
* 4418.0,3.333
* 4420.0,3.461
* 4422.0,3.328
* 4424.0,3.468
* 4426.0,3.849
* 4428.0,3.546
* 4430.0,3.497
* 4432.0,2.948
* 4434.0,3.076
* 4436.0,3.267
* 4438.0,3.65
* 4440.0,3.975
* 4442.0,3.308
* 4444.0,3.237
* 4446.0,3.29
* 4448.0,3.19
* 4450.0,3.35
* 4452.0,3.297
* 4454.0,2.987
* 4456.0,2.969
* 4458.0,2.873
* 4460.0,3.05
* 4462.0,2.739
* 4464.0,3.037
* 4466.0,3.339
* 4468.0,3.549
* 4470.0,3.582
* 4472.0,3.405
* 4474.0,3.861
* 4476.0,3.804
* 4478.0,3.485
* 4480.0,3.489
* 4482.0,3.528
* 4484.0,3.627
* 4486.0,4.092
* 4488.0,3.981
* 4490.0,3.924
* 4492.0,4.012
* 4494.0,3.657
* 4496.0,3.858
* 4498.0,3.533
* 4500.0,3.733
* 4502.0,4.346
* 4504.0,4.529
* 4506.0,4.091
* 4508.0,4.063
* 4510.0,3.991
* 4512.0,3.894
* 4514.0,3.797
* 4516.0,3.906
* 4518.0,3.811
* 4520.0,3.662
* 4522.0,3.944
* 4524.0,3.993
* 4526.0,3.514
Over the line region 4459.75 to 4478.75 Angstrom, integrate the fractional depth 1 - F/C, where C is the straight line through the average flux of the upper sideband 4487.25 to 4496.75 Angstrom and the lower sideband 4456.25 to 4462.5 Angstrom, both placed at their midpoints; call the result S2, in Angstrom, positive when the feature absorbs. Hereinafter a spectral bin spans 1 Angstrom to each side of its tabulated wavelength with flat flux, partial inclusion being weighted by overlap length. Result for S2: -1.1 Angstrom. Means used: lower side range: 2.91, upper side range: 3.88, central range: 3.4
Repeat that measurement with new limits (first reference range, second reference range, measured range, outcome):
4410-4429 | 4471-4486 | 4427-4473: 2.7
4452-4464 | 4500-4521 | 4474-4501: -1.6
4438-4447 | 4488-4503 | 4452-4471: 2.5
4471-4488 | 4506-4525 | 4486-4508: -1.1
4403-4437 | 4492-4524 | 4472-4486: 0.1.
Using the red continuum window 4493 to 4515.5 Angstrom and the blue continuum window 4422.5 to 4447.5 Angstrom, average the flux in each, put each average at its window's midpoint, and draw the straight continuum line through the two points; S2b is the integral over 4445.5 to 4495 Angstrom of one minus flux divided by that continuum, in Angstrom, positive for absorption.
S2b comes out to 3.4 Angstrom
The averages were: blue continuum 3.42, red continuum 3.95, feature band 3.45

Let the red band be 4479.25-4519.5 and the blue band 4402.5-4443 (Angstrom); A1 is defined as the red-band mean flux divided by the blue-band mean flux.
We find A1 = 1.20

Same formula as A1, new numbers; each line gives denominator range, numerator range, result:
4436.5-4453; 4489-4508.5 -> 1.17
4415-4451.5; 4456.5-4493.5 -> 1.04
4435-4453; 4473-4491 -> 1.11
